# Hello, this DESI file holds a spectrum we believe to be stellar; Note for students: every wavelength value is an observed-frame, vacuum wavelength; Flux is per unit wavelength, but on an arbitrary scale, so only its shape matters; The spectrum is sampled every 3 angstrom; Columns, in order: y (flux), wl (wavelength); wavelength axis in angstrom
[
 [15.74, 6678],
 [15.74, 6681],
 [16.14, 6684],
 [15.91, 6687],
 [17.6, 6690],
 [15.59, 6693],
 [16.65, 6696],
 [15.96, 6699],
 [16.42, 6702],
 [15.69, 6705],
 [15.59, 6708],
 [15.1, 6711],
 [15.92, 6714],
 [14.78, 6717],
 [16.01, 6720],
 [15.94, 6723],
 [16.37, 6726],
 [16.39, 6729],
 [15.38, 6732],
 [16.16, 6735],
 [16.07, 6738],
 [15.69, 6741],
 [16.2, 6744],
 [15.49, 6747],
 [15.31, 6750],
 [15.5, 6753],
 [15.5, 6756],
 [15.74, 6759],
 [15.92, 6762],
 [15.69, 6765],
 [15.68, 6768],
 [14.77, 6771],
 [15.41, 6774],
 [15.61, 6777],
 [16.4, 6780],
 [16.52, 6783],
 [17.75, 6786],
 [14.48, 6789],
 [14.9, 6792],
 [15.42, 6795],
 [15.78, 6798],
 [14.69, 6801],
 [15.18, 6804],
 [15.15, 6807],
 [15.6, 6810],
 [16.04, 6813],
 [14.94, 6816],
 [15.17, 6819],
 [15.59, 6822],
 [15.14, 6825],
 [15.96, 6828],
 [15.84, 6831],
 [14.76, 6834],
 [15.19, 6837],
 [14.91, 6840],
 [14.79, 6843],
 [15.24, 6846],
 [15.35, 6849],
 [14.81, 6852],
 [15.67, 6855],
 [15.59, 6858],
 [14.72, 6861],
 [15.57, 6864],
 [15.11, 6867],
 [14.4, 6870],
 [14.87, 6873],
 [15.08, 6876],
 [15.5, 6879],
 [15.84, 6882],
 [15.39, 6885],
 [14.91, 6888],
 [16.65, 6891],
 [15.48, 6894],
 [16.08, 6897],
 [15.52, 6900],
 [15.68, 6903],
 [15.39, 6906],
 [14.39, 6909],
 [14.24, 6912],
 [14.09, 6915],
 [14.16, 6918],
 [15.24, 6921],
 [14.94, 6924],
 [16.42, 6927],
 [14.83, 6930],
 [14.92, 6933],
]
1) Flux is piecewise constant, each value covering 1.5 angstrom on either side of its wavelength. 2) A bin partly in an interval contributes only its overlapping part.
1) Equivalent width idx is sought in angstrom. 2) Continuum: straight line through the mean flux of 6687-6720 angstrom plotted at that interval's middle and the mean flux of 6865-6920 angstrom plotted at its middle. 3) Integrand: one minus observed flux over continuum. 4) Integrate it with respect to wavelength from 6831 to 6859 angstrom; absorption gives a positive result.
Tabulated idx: 0.33 angstrom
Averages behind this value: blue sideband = 15.9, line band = 15.2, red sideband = 15.2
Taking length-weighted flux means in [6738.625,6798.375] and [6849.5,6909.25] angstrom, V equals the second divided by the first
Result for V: 1.0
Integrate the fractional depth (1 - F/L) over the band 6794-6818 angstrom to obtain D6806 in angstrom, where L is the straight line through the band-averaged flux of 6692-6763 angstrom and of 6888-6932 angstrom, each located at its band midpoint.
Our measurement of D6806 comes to 0.3 angstrom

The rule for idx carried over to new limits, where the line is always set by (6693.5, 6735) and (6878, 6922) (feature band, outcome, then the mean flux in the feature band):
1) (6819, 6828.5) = 0.0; 15.5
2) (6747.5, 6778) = 0.4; 15.5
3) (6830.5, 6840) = 0.2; 15.1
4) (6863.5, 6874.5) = 0.3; 14.9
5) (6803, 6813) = 0.1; 15.4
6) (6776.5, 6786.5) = -0.6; 16.5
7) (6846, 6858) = 0.1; 15.3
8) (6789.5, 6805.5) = 0.4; 15.1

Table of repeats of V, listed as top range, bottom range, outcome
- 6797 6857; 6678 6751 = 0.96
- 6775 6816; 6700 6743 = 0.99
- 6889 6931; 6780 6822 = 0.98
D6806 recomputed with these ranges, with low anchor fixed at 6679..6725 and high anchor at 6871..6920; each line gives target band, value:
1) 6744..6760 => 0.2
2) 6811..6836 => 0.1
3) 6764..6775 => 0.2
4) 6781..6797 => -0.2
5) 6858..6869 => 0.1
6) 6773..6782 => -0.1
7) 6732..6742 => -0.1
